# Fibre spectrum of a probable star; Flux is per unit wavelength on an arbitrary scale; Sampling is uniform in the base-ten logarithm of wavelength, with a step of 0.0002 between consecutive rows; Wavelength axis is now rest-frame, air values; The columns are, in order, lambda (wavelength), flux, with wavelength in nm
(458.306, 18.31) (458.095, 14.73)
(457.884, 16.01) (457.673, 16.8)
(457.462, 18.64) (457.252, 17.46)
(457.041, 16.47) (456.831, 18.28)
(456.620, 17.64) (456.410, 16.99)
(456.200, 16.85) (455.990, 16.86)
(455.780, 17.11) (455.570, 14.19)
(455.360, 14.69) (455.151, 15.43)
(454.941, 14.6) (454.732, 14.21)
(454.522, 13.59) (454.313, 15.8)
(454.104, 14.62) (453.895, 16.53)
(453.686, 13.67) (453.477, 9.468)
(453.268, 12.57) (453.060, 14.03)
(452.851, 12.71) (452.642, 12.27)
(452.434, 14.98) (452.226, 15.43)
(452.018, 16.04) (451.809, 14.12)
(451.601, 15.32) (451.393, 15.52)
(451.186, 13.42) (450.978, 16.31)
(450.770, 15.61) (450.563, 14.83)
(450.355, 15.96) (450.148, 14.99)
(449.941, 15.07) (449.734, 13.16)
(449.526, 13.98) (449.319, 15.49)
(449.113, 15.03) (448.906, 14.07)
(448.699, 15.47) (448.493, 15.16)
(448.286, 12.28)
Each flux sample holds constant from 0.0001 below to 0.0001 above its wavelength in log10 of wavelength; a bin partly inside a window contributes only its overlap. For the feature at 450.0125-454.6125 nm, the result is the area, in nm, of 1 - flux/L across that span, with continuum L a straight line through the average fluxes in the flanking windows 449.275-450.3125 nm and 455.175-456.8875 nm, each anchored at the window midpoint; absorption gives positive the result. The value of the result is 0.26 nm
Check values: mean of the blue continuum 14.6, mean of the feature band 14.5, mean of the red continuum 16.5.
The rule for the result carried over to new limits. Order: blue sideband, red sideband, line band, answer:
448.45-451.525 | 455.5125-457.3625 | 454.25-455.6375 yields 0.16 nm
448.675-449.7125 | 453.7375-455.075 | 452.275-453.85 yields 0.19 nm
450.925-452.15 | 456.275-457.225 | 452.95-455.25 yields 0.31 nm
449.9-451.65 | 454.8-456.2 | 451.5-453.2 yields 0.11 nm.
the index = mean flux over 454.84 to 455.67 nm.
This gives 14.7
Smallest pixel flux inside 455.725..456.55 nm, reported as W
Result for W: 16.85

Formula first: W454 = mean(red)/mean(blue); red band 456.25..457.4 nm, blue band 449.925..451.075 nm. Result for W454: 1.12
